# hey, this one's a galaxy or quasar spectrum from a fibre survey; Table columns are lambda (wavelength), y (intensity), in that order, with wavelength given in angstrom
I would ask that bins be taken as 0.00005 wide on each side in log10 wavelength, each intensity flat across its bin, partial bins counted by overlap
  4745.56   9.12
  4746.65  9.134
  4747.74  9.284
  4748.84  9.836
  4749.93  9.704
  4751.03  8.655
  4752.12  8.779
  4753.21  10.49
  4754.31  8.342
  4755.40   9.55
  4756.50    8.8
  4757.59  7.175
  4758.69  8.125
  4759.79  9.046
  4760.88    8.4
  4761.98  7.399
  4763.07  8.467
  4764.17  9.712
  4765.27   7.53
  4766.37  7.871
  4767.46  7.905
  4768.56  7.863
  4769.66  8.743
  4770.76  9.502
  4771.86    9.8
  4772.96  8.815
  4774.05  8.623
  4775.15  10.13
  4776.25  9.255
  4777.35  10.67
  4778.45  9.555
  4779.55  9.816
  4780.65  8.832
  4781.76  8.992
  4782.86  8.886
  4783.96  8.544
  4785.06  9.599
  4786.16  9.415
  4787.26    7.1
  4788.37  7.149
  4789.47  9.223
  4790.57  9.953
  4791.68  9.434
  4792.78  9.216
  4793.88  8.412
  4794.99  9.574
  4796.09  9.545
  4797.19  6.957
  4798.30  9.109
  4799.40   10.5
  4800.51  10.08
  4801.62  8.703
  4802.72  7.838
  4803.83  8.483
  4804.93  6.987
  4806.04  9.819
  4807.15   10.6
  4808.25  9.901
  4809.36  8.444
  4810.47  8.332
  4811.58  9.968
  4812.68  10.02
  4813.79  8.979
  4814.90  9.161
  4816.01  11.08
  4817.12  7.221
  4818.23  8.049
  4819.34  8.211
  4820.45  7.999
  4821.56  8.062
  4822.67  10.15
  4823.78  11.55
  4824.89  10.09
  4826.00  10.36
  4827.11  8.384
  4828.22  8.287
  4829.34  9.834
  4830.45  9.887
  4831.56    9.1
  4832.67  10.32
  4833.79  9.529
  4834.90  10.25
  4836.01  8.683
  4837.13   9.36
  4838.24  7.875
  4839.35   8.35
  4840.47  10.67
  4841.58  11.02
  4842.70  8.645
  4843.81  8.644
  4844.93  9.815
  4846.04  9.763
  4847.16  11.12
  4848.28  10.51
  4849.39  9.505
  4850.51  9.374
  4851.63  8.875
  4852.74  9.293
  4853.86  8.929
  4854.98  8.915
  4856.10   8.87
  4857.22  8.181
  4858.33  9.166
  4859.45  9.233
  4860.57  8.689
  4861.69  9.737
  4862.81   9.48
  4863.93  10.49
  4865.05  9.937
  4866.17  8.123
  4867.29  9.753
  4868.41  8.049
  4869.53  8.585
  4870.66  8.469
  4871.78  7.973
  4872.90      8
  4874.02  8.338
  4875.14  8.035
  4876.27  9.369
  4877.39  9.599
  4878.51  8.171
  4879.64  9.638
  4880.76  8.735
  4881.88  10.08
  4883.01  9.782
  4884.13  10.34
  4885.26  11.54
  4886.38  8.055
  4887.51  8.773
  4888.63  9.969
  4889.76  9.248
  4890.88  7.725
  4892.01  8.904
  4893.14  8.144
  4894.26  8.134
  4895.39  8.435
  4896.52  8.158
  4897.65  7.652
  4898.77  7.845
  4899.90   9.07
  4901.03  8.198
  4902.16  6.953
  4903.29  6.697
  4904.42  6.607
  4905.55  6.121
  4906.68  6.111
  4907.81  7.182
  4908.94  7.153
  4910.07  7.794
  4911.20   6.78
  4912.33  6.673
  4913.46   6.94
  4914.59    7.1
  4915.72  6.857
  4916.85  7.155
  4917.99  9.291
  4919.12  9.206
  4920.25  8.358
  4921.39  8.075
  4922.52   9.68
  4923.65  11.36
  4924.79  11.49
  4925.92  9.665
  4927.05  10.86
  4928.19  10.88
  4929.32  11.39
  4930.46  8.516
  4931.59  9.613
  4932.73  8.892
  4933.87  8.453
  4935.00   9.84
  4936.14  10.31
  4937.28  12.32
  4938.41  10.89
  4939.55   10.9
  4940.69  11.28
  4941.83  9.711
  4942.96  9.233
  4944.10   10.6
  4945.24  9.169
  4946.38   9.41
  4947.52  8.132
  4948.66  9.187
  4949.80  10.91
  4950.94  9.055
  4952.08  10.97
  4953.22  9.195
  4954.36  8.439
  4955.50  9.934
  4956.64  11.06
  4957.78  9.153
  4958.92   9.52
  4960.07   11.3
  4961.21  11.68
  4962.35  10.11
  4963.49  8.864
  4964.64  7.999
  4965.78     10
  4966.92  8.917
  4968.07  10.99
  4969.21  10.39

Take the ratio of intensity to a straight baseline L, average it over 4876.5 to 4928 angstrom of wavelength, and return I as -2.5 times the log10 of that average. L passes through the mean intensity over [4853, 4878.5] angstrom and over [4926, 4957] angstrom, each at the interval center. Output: 0.11 mag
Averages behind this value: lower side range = 8.89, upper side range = 9.96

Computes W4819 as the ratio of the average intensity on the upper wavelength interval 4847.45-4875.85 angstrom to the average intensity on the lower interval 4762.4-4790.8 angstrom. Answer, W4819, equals 1.01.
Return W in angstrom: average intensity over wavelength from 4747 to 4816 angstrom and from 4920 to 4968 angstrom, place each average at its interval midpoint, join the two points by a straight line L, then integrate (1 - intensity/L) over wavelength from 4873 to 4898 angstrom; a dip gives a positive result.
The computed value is 1.7 angstrom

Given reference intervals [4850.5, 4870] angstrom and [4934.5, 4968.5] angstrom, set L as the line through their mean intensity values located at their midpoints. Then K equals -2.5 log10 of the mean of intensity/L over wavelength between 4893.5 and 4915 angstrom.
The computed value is 0.28 mag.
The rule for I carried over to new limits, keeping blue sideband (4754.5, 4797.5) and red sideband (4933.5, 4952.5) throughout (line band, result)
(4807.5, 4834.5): -0.019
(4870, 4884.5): 0.072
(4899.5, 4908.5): 0.347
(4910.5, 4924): 0.216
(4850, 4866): 0.025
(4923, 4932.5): -0.052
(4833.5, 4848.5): -0.032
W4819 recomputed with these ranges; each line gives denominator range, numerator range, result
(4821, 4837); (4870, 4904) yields 0.90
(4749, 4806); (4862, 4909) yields 0.96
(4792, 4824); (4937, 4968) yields 1.10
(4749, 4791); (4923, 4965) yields 1.13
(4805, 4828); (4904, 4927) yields 0.87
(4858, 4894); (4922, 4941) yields 1.14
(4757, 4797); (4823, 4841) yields 1.08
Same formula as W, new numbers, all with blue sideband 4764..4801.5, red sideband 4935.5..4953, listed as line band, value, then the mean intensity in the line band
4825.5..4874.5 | 1.2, 9.24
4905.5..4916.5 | 3.3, 6.92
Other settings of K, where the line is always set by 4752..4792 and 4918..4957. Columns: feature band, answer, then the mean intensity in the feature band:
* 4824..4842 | -0.03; 9.53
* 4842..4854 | -0.02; 9.53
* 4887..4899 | 0.14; 8.47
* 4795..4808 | 0.00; 9.02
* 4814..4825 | 0.00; 9.11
